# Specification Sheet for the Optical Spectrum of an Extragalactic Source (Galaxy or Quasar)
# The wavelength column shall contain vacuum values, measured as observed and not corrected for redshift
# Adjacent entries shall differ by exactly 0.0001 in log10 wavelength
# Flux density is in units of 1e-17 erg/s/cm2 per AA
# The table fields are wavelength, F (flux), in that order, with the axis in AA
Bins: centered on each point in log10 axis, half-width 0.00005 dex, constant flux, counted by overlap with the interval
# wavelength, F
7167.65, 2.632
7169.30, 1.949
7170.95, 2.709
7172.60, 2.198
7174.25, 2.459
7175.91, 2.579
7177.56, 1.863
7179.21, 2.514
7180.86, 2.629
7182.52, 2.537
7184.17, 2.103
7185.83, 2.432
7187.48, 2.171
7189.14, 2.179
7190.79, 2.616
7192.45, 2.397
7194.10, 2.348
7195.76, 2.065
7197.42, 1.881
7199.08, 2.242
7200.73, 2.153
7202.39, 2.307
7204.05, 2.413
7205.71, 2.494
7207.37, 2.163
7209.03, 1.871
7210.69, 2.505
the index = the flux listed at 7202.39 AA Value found 2.307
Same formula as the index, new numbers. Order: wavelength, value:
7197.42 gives 1.881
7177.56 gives 1.863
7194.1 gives 2.348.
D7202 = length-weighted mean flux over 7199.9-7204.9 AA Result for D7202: 2.29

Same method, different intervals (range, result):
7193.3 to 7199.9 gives 2.13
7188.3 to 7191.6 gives 2.4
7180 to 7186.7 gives 2.42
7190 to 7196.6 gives 2.35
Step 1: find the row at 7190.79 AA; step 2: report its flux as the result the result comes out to 2.616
